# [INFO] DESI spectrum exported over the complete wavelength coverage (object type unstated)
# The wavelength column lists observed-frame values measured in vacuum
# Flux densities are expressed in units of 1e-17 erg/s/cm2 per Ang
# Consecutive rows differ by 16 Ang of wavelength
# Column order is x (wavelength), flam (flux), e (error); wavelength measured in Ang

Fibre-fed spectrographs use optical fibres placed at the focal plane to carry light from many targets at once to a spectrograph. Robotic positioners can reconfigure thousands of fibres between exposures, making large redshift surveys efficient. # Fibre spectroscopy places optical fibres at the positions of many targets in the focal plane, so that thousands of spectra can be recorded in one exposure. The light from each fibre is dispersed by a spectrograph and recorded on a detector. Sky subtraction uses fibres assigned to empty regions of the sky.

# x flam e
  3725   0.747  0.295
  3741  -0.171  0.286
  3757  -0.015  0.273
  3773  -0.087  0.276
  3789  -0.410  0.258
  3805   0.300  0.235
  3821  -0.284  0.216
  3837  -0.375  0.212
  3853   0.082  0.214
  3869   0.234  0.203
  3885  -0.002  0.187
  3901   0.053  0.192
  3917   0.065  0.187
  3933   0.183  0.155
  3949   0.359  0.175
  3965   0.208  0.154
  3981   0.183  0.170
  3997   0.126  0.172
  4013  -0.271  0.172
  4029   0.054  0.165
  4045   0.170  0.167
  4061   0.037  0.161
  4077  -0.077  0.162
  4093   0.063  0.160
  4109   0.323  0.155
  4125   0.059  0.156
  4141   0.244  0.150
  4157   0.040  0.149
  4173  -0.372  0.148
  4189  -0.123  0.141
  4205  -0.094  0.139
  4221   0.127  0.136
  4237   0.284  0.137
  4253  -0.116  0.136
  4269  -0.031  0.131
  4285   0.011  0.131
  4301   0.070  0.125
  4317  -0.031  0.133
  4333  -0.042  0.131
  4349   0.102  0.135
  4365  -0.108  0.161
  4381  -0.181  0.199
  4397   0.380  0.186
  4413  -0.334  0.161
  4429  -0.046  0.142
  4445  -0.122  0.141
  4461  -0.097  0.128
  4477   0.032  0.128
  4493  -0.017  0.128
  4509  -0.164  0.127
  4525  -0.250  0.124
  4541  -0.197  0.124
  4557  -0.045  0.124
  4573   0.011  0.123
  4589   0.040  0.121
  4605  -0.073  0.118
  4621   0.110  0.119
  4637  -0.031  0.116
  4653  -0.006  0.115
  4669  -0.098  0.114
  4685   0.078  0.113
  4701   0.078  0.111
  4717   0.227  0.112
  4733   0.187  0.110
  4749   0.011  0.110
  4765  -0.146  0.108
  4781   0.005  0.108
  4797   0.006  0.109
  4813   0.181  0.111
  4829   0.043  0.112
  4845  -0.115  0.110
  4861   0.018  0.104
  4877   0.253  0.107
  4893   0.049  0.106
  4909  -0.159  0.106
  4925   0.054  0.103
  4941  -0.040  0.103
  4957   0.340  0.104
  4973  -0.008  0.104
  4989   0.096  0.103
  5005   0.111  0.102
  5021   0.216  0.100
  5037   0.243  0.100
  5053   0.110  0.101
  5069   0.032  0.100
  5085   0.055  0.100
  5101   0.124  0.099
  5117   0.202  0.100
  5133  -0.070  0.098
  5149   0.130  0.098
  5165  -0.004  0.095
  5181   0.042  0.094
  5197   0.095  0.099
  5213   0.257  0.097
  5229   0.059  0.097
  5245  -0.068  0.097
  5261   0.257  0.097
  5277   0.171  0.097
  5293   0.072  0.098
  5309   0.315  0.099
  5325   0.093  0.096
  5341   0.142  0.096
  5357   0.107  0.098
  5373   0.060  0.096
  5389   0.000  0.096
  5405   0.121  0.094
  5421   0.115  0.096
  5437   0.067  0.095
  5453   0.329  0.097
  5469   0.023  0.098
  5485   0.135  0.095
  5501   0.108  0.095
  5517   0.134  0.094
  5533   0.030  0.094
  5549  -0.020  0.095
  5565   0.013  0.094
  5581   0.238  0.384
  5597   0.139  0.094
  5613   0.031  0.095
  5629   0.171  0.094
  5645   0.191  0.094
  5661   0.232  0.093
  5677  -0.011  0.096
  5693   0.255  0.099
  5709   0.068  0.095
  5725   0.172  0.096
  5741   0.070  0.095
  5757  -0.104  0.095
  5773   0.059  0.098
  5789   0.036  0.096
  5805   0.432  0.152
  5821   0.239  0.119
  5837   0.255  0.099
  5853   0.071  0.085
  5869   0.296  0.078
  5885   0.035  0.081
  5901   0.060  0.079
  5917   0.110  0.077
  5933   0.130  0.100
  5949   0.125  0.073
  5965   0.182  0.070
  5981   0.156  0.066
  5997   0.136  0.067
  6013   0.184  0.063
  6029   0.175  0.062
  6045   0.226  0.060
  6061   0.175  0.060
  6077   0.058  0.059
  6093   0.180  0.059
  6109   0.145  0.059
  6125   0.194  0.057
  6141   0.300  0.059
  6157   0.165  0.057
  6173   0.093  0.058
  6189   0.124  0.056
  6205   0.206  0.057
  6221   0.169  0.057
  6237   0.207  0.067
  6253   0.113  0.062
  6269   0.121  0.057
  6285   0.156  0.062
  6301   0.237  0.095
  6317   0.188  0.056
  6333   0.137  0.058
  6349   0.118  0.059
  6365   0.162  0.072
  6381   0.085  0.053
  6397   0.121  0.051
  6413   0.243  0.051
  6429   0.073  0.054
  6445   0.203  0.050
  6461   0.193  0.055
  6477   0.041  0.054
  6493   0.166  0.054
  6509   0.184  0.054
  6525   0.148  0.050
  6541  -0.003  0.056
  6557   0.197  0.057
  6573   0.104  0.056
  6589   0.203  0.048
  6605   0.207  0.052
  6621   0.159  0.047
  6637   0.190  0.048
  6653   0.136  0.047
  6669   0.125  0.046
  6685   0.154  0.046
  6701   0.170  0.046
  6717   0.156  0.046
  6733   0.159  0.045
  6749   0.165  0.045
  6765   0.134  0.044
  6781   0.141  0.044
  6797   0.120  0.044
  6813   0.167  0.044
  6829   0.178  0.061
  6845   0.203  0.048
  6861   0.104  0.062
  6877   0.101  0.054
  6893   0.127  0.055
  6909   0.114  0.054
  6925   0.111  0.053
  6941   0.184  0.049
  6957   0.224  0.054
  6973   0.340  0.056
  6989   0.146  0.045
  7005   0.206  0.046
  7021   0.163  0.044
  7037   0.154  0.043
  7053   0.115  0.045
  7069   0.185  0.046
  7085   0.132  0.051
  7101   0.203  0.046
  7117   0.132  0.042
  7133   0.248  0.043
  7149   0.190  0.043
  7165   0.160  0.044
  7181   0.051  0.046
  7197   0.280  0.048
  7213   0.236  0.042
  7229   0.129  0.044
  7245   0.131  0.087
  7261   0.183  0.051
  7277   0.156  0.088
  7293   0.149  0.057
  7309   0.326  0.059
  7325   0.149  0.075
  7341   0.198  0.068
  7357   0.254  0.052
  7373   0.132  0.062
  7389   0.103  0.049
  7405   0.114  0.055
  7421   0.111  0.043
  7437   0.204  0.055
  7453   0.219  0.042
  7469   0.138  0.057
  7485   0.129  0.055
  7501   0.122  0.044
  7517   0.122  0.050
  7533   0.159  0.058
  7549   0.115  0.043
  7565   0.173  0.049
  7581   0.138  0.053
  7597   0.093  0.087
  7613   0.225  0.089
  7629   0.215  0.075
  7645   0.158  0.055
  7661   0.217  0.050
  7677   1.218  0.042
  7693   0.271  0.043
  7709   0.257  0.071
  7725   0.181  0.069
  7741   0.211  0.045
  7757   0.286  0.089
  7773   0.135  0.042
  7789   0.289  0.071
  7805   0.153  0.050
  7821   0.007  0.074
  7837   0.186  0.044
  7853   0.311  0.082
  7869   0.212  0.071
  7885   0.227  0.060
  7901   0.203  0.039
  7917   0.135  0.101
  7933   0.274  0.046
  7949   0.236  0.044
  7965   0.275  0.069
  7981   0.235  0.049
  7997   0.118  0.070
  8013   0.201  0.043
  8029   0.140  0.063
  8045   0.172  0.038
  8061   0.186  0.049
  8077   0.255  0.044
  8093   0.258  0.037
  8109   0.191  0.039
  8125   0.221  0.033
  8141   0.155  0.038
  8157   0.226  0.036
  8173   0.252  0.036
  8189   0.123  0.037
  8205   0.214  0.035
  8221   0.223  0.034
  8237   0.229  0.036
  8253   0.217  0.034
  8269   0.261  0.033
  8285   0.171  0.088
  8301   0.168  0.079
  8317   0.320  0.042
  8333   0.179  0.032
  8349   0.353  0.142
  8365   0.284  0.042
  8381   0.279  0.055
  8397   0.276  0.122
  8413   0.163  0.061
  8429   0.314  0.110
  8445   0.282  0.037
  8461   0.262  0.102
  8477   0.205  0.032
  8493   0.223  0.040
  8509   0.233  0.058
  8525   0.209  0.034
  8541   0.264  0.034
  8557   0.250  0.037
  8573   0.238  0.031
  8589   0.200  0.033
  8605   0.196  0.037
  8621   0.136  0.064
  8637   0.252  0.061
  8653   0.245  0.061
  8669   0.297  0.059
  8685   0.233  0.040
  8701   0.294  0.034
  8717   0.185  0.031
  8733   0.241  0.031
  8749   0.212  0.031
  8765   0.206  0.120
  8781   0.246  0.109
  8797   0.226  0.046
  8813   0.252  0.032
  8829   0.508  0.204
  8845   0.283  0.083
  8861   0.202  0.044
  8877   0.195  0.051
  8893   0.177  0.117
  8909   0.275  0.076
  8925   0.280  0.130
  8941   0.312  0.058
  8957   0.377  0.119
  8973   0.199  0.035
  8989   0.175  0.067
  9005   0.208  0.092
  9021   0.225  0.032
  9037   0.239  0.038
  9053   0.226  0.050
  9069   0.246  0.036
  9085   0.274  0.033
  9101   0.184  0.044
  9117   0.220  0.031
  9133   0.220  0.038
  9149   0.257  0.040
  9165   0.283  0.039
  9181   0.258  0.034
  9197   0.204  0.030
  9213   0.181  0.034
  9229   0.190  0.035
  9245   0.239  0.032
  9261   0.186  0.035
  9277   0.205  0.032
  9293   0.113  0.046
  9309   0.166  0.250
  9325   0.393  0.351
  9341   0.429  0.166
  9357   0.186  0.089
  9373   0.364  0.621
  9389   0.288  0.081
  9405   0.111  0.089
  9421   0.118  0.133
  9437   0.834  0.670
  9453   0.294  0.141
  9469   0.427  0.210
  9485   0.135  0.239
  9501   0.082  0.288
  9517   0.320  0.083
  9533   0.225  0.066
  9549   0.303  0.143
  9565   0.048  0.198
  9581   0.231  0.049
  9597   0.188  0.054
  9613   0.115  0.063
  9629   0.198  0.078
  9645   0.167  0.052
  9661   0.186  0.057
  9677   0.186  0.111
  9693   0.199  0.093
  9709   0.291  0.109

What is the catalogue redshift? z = 1.06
